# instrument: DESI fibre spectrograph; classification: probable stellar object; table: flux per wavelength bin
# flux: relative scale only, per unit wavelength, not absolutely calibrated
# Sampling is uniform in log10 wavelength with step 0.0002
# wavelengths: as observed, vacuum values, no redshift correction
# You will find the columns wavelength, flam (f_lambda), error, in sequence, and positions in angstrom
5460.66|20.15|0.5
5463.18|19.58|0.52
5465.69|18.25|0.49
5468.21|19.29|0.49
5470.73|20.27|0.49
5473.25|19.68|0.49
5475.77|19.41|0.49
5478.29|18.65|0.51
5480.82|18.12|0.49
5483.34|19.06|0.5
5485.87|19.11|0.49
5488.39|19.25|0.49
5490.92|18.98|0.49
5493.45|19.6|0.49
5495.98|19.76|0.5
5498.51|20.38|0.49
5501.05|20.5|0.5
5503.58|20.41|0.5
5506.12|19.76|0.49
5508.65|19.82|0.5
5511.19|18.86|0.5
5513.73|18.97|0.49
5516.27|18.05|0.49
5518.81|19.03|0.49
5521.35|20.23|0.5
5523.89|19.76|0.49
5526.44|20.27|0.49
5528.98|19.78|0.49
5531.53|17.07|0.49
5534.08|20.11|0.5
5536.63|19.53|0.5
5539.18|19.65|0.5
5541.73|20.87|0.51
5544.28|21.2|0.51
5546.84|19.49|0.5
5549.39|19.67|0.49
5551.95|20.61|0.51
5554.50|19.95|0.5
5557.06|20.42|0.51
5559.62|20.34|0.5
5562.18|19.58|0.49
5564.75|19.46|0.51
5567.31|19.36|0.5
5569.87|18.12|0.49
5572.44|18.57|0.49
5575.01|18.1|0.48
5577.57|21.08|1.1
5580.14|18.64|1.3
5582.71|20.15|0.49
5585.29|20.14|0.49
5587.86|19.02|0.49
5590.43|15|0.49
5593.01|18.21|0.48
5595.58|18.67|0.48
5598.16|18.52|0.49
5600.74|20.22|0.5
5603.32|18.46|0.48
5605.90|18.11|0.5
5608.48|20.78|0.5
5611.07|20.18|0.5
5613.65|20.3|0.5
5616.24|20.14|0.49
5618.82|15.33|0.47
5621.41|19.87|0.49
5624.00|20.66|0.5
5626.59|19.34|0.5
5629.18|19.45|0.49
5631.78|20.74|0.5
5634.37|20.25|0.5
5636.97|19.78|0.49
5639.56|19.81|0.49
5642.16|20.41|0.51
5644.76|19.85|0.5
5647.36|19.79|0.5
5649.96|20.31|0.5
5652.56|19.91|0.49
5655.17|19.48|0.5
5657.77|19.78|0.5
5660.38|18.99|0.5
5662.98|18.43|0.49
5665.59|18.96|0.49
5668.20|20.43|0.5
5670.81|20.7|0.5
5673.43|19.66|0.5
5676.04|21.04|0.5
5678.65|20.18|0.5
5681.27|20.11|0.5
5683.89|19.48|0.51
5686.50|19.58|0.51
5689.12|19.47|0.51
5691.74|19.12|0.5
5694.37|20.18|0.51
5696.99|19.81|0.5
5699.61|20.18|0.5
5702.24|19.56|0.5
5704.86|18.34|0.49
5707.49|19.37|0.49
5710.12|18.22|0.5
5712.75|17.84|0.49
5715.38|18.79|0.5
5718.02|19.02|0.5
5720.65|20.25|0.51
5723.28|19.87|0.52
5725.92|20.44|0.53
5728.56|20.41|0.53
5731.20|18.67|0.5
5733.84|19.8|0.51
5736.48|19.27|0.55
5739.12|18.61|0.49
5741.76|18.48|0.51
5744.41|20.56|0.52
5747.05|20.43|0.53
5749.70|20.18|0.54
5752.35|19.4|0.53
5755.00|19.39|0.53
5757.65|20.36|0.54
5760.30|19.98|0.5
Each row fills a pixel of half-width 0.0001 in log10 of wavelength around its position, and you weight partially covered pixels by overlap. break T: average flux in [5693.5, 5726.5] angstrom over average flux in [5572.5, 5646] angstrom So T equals 1.00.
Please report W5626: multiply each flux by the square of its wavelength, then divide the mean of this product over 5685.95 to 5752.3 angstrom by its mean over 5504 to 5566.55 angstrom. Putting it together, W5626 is 1.05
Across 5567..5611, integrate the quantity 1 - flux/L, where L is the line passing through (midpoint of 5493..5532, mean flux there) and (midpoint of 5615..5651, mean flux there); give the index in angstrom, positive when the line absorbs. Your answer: 1.6 angstrom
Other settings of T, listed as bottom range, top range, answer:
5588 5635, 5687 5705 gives 1.03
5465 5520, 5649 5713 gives 1.01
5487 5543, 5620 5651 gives 1.02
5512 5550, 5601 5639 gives 1.00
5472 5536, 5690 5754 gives 1.00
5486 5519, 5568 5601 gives 0.96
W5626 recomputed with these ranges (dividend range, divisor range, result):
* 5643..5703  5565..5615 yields 1.07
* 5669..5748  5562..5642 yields 1.06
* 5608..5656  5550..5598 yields 1.05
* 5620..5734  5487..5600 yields 1.06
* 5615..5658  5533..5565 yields 1.01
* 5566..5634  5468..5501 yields 1.03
